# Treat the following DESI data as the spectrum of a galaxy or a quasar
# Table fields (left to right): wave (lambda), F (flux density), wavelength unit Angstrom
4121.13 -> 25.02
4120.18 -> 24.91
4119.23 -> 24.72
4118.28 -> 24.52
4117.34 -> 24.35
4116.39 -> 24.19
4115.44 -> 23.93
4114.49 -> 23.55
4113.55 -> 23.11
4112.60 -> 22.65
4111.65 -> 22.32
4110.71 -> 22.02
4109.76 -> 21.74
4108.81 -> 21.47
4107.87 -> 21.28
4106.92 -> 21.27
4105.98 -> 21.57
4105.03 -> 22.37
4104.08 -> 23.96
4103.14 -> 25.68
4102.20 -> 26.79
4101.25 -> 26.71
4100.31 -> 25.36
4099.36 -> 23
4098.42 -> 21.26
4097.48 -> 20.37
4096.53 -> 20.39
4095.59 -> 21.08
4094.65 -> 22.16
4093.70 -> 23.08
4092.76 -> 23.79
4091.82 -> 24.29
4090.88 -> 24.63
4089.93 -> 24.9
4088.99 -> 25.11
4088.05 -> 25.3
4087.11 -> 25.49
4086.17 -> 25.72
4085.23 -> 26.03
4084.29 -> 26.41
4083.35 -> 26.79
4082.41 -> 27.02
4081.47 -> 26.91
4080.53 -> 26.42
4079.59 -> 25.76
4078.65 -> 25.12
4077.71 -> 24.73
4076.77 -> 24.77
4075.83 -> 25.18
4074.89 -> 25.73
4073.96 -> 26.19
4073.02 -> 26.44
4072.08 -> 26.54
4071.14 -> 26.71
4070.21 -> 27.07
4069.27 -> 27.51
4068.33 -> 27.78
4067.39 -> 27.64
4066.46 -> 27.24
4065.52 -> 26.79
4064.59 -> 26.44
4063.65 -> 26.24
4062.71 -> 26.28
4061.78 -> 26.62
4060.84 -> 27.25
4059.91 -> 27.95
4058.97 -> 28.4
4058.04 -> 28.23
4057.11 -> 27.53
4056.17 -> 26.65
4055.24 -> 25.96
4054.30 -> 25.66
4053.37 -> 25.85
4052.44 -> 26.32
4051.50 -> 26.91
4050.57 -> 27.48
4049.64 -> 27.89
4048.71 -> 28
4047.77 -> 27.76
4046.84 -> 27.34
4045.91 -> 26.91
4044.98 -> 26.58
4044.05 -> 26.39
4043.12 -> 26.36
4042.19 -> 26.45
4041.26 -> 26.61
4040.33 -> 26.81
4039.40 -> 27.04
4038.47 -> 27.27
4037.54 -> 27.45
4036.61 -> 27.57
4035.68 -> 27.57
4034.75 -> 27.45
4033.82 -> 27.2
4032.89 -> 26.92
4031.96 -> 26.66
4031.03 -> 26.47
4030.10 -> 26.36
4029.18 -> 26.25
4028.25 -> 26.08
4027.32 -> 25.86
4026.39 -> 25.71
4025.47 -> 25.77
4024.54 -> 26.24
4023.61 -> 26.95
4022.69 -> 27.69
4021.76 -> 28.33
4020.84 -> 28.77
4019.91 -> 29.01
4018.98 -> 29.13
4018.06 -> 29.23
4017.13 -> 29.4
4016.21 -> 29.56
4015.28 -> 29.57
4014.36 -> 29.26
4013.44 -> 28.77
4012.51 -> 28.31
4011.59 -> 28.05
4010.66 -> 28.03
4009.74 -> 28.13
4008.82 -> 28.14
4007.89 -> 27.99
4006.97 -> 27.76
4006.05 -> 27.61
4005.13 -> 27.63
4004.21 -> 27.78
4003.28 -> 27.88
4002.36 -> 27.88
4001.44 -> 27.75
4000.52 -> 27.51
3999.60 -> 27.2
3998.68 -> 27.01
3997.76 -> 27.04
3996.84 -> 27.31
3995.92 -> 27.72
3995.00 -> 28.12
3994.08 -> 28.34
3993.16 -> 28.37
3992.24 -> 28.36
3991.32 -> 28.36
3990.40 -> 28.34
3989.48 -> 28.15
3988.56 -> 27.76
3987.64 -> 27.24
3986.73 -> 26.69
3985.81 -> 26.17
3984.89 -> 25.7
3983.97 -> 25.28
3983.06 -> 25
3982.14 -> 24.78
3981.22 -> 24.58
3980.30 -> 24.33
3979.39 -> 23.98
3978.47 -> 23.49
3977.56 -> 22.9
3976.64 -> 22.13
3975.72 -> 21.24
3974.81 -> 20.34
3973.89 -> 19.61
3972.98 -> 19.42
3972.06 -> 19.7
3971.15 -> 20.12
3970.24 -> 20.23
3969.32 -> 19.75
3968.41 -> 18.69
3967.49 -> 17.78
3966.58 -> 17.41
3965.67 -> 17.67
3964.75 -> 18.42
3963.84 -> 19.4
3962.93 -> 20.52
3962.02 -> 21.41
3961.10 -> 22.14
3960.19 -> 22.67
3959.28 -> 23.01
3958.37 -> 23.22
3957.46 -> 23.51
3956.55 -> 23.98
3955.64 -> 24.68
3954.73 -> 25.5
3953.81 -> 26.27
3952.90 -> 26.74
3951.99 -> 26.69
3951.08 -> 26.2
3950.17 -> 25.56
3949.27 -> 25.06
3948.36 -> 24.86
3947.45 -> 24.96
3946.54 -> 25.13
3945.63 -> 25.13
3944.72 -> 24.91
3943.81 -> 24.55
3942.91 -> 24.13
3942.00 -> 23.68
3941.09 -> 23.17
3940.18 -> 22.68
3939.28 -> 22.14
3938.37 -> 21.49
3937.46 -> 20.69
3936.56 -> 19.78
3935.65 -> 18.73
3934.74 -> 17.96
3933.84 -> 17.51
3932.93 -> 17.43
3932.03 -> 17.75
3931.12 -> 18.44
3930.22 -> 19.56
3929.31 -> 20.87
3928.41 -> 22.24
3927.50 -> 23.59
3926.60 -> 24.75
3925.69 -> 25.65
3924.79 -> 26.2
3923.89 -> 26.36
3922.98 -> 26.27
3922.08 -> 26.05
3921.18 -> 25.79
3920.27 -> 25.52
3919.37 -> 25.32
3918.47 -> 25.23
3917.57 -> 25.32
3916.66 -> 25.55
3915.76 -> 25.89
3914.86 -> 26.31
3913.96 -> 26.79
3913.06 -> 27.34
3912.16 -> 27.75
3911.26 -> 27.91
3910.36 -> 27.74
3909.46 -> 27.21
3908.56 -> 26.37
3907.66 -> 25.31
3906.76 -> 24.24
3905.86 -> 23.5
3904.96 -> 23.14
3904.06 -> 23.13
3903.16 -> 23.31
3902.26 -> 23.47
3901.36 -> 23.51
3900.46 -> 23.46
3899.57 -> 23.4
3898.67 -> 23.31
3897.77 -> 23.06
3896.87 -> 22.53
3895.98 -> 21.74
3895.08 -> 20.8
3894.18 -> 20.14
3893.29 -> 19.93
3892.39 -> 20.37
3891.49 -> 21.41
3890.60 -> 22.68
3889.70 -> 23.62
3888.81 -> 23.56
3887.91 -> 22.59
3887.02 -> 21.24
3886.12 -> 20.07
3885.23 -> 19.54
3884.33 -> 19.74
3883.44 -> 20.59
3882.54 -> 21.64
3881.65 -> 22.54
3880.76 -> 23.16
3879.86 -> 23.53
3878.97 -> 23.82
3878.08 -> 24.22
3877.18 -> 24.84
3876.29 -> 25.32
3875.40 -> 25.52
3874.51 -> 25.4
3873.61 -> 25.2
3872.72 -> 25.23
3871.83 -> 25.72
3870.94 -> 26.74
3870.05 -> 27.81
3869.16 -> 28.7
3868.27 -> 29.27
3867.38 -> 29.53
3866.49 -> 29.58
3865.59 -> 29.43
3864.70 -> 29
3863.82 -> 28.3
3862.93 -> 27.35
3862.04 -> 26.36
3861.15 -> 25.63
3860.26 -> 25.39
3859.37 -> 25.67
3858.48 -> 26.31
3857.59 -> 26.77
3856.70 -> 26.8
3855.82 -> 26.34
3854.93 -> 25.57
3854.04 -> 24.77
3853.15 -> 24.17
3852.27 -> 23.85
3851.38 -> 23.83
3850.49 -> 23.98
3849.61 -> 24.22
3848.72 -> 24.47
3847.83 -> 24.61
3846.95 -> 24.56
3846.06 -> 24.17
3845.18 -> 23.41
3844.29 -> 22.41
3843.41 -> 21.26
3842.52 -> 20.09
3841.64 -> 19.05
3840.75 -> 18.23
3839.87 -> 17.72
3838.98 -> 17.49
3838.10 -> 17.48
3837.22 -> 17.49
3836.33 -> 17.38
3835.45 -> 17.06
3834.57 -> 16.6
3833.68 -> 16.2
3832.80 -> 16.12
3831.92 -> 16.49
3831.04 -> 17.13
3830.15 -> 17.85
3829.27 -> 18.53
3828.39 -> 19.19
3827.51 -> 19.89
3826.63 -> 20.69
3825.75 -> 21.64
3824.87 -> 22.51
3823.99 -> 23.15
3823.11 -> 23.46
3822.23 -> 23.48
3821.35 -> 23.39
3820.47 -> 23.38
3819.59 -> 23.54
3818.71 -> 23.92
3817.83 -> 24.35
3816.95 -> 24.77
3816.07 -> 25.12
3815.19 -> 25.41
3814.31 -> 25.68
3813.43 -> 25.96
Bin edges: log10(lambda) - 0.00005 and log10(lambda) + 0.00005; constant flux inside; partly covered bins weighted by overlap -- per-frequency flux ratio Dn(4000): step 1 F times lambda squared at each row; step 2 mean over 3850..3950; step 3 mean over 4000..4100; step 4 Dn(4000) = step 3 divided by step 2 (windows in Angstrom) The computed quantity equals 1.2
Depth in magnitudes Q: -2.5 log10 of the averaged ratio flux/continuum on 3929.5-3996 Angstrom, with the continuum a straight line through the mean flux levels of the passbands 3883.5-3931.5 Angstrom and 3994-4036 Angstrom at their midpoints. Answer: 0.12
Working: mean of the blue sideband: 23.7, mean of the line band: 23.1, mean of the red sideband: 27.7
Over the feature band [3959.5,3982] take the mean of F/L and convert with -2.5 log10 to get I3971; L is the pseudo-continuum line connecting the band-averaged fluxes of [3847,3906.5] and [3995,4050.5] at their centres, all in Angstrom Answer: 0.26 mag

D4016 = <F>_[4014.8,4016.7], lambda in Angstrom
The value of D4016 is 29.6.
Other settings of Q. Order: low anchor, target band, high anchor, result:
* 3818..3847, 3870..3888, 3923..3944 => -0.13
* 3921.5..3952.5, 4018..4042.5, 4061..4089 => -0.08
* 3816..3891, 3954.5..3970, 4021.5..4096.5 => 0.18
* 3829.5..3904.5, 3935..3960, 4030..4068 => 0.04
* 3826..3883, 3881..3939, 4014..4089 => 0.06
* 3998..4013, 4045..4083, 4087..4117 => -0.07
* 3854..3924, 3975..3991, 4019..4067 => 0.04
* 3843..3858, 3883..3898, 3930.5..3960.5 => 0.12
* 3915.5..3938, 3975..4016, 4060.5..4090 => -0.11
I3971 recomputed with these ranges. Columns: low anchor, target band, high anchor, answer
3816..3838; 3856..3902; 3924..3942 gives -0.171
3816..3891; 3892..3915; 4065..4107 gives -0.024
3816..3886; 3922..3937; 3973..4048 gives 0.156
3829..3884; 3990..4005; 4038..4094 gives -0.097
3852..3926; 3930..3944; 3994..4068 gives 0.242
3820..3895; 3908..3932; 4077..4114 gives -0.087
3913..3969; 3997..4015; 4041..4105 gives -0.144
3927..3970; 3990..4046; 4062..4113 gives -0.179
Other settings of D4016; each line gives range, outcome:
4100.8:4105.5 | 25.1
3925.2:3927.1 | 25.2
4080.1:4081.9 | 26.7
